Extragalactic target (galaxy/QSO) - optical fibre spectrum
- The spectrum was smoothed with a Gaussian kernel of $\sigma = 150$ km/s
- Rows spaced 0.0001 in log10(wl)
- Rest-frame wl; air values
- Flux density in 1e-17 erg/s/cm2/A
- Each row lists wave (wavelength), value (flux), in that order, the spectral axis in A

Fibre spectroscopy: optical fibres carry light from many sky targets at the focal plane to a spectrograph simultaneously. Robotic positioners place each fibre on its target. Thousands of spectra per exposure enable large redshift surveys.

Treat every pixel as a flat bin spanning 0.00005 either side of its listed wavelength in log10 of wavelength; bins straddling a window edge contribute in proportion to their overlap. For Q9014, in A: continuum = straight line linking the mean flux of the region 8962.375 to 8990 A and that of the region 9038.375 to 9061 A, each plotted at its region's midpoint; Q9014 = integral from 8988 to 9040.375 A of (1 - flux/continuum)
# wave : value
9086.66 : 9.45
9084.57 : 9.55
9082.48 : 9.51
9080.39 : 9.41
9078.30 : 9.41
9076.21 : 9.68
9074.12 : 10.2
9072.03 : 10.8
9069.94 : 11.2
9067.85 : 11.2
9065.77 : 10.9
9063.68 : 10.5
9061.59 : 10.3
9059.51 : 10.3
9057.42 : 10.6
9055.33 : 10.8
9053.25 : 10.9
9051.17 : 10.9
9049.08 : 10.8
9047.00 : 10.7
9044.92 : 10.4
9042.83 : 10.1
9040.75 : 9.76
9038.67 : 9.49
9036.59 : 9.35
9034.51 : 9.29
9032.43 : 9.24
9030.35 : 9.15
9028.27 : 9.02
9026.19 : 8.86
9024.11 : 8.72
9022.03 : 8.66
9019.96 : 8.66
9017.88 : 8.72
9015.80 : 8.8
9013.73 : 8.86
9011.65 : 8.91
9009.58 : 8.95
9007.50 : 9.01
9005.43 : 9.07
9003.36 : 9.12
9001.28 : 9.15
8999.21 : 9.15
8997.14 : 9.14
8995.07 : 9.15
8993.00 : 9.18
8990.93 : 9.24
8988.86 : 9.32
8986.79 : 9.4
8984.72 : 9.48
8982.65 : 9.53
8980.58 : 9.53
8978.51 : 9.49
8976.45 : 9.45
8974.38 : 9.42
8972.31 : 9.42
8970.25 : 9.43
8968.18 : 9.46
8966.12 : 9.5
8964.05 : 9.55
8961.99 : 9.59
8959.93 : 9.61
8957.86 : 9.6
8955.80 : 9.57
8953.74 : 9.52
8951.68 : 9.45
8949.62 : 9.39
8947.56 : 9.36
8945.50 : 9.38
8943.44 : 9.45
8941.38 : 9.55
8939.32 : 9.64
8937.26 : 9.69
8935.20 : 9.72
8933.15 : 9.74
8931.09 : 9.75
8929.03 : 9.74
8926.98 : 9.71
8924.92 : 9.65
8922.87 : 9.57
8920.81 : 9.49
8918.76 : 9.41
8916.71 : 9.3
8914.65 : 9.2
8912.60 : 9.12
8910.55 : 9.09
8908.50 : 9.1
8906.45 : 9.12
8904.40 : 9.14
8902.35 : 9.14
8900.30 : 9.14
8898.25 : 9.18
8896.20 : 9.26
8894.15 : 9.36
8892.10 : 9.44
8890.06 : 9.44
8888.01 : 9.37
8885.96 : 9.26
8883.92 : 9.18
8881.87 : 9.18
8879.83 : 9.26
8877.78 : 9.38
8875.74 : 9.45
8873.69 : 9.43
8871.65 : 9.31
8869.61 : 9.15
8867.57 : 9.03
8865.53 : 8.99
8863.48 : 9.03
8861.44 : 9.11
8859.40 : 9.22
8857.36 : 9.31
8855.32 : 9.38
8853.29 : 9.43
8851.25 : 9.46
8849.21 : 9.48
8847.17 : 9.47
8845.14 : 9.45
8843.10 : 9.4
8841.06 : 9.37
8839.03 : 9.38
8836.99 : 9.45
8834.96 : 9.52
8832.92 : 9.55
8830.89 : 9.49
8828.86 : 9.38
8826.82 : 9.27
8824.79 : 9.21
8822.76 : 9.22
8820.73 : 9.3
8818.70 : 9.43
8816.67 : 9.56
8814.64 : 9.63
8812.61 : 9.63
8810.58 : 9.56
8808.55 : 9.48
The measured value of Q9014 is 4.82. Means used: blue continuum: 9.46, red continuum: 10.5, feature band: 9.06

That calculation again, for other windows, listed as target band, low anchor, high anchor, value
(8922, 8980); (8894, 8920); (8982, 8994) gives -1.69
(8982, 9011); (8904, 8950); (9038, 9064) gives 2.34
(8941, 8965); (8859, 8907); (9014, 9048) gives -0.62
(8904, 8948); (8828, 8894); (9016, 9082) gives 0.38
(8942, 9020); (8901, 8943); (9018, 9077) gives 3.23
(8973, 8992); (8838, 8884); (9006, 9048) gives -0.37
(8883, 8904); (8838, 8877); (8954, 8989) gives 0.21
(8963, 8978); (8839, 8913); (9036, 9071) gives 0.70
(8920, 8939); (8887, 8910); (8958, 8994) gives -0.71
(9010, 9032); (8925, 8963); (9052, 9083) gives 2.71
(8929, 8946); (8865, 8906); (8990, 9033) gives -0.90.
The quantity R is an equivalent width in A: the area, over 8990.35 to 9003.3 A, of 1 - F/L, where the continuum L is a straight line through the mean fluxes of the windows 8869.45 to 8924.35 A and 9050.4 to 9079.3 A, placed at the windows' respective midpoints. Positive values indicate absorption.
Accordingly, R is 1.13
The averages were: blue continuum 9.28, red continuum 10.5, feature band 9.16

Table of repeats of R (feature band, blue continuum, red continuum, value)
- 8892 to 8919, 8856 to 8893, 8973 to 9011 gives 0.2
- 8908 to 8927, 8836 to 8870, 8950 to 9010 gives 0.0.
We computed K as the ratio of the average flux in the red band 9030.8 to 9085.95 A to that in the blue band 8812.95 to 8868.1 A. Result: 1.1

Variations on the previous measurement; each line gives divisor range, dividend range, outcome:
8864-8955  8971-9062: 1.01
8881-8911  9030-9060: 1.10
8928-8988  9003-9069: 1.02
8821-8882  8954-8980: 1.02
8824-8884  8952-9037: 0.99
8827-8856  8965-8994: 1.00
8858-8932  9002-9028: 0.95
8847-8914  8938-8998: 1.02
